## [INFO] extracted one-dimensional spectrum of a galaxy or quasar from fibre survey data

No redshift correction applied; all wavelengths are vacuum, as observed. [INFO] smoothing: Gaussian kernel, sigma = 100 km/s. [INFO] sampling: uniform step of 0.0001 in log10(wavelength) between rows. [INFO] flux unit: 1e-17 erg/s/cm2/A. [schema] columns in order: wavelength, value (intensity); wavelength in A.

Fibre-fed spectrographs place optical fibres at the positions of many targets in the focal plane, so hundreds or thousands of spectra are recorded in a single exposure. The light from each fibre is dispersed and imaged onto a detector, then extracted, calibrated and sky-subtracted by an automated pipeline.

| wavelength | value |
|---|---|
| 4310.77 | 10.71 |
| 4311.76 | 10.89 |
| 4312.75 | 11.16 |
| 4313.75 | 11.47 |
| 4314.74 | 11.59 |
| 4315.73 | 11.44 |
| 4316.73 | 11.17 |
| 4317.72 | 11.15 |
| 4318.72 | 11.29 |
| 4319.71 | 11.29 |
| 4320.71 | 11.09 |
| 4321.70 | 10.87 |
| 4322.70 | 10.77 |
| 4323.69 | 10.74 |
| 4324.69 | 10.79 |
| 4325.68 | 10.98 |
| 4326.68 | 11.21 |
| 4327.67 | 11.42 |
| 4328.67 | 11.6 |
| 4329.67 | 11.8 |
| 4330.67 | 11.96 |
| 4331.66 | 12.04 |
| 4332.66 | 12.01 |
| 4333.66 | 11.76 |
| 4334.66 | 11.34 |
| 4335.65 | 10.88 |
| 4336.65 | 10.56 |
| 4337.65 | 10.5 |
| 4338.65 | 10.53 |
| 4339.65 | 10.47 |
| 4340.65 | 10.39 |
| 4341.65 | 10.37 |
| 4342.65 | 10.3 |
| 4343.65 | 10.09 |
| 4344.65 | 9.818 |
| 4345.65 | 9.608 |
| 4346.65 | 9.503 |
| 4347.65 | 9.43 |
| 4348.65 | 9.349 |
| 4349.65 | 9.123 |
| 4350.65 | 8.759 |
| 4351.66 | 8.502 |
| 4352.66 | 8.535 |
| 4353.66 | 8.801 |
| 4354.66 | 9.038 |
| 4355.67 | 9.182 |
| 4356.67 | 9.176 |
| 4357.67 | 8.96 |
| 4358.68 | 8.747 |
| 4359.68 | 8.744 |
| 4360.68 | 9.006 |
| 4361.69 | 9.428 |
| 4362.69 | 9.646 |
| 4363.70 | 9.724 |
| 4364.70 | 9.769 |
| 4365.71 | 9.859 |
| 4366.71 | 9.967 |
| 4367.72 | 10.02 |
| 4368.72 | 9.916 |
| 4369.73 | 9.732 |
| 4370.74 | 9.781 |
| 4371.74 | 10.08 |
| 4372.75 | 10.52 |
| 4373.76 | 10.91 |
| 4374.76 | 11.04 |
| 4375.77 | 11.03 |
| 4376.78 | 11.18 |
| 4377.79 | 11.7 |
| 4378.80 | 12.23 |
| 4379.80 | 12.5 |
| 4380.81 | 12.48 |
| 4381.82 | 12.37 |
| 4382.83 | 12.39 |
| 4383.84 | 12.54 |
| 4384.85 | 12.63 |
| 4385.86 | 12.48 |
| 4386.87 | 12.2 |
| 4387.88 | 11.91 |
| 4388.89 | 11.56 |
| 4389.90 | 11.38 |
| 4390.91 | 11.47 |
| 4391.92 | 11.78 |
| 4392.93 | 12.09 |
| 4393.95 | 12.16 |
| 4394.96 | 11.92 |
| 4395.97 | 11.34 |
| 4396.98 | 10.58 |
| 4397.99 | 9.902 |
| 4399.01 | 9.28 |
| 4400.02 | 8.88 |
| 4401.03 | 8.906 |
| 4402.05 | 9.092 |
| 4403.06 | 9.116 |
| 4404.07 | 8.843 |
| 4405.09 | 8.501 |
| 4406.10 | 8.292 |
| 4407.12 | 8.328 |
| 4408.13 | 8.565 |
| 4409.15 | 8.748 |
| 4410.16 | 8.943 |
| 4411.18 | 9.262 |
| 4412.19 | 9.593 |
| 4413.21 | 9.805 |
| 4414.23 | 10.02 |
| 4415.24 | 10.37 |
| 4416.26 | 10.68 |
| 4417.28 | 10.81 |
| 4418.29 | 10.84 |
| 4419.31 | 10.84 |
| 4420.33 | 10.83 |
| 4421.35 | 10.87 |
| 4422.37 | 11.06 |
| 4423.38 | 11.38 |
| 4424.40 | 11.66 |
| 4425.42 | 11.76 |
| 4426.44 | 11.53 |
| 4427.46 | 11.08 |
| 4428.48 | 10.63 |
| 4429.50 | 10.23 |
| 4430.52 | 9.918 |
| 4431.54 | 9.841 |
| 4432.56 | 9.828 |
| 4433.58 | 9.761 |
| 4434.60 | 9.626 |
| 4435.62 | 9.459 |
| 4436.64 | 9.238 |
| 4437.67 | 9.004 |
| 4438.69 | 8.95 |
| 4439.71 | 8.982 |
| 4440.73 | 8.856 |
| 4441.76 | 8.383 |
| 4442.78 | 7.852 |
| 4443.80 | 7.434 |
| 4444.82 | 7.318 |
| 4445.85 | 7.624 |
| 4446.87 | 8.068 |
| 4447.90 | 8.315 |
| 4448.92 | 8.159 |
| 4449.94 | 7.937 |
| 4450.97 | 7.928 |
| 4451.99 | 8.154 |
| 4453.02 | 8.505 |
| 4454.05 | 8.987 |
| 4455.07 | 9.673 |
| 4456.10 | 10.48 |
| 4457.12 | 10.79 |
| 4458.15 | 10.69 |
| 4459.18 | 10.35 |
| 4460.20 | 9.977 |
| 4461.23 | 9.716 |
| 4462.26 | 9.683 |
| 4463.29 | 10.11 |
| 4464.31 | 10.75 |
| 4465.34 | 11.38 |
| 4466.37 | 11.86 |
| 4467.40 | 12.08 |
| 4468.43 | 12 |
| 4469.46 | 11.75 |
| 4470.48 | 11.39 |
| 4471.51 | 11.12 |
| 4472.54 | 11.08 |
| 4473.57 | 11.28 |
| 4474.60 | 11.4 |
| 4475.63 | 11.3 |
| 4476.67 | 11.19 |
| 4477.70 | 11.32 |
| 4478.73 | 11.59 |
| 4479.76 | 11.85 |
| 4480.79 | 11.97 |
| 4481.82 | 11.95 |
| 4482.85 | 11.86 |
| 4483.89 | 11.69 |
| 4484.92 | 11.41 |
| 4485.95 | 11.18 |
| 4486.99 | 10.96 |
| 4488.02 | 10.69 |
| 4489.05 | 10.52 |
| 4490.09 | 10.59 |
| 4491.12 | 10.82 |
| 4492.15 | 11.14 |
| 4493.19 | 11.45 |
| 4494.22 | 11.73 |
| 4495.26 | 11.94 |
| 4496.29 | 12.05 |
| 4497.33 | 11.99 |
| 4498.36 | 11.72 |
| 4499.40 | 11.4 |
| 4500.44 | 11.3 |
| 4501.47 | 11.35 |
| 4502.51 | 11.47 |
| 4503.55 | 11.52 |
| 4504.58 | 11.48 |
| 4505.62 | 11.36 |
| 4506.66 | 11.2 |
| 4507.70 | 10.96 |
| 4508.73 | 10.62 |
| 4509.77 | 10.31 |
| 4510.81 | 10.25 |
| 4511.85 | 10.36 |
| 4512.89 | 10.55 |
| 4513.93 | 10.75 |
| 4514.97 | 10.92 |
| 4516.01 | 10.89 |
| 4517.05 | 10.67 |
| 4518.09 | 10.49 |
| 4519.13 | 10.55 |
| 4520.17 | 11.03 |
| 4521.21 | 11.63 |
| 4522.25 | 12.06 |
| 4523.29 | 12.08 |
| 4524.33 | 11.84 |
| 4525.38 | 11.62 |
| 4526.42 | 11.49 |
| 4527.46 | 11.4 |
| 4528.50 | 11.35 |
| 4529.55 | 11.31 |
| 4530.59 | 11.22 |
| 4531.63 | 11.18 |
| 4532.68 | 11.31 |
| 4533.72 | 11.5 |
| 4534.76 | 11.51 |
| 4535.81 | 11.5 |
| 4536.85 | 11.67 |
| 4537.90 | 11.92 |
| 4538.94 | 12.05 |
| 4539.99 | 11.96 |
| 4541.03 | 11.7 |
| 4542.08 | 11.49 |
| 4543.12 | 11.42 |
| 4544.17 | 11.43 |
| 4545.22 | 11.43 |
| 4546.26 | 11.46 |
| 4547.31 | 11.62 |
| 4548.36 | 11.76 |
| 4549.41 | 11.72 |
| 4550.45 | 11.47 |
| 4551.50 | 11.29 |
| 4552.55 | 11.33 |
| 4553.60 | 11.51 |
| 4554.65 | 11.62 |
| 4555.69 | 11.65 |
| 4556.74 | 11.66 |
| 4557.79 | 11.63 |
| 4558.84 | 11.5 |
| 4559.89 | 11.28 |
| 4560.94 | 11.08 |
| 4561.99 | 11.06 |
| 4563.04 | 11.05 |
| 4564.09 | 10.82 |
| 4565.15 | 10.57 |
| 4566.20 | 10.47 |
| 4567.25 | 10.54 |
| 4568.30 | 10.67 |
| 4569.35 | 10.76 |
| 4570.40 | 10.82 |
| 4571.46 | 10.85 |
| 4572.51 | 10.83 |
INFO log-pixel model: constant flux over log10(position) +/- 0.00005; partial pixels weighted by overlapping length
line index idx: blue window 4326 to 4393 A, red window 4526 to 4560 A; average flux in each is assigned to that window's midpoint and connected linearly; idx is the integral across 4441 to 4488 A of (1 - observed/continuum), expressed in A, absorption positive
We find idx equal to 3.80 A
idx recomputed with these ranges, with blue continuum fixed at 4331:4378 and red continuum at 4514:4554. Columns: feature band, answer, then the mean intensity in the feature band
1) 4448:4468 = 1.8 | 9.83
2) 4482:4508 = -0.6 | 11.4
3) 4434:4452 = 3.8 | 8.42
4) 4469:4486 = -0.8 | 11.5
